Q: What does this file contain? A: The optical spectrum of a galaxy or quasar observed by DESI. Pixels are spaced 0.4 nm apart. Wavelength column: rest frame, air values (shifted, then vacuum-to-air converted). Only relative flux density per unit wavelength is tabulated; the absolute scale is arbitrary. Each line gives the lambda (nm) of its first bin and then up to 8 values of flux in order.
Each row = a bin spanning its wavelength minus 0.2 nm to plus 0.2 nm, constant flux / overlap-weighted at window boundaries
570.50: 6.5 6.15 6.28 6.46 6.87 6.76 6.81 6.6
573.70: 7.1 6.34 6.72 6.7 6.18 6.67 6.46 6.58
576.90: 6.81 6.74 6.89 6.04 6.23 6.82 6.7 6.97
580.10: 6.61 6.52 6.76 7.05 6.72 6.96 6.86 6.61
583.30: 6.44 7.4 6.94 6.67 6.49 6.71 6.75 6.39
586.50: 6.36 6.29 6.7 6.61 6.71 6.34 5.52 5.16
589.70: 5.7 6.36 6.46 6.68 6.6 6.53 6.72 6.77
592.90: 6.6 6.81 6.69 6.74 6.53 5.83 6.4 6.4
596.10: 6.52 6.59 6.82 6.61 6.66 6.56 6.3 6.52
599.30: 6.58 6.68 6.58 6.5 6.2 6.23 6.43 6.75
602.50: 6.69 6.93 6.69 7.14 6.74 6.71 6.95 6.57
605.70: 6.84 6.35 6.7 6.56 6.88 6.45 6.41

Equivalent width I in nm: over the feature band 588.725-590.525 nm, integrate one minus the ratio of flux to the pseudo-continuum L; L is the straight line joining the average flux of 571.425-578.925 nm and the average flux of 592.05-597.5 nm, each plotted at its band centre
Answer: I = 0.22 nm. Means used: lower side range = 6.61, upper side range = 6.57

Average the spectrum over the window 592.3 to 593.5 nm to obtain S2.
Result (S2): 6.73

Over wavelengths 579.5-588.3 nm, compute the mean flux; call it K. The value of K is 6.71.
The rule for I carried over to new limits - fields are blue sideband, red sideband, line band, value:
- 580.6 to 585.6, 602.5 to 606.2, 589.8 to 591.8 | 0.09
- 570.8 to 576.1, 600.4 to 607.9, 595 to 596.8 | 0.05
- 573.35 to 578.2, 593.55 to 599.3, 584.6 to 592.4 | 0.20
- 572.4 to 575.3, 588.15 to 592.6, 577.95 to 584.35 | -0.23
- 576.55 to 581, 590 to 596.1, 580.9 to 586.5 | -0.12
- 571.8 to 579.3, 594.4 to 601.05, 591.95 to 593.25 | -0.04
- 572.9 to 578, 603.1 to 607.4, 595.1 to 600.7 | 0.13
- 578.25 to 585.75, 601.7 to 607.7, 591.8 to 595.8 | 0.11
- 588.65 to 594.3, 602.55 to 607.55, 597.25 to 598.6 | 0.00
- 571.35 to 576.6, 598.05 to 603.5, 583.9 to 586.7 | -0.01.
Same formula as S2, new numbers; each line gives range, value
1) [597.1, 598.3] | 6.61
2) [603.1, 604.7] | 6.82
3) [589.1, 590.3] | 5.74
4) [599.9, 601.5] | 6.38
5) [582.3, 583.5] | 6.64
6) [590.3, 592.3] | 6.6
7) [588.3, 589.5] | 5.67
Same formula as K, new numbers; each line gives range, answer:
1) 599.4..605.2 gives 6.66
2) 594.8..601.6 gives 6.48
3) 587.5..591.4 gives 6.2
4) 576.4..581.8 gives 6.68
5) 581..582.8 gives 6.87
